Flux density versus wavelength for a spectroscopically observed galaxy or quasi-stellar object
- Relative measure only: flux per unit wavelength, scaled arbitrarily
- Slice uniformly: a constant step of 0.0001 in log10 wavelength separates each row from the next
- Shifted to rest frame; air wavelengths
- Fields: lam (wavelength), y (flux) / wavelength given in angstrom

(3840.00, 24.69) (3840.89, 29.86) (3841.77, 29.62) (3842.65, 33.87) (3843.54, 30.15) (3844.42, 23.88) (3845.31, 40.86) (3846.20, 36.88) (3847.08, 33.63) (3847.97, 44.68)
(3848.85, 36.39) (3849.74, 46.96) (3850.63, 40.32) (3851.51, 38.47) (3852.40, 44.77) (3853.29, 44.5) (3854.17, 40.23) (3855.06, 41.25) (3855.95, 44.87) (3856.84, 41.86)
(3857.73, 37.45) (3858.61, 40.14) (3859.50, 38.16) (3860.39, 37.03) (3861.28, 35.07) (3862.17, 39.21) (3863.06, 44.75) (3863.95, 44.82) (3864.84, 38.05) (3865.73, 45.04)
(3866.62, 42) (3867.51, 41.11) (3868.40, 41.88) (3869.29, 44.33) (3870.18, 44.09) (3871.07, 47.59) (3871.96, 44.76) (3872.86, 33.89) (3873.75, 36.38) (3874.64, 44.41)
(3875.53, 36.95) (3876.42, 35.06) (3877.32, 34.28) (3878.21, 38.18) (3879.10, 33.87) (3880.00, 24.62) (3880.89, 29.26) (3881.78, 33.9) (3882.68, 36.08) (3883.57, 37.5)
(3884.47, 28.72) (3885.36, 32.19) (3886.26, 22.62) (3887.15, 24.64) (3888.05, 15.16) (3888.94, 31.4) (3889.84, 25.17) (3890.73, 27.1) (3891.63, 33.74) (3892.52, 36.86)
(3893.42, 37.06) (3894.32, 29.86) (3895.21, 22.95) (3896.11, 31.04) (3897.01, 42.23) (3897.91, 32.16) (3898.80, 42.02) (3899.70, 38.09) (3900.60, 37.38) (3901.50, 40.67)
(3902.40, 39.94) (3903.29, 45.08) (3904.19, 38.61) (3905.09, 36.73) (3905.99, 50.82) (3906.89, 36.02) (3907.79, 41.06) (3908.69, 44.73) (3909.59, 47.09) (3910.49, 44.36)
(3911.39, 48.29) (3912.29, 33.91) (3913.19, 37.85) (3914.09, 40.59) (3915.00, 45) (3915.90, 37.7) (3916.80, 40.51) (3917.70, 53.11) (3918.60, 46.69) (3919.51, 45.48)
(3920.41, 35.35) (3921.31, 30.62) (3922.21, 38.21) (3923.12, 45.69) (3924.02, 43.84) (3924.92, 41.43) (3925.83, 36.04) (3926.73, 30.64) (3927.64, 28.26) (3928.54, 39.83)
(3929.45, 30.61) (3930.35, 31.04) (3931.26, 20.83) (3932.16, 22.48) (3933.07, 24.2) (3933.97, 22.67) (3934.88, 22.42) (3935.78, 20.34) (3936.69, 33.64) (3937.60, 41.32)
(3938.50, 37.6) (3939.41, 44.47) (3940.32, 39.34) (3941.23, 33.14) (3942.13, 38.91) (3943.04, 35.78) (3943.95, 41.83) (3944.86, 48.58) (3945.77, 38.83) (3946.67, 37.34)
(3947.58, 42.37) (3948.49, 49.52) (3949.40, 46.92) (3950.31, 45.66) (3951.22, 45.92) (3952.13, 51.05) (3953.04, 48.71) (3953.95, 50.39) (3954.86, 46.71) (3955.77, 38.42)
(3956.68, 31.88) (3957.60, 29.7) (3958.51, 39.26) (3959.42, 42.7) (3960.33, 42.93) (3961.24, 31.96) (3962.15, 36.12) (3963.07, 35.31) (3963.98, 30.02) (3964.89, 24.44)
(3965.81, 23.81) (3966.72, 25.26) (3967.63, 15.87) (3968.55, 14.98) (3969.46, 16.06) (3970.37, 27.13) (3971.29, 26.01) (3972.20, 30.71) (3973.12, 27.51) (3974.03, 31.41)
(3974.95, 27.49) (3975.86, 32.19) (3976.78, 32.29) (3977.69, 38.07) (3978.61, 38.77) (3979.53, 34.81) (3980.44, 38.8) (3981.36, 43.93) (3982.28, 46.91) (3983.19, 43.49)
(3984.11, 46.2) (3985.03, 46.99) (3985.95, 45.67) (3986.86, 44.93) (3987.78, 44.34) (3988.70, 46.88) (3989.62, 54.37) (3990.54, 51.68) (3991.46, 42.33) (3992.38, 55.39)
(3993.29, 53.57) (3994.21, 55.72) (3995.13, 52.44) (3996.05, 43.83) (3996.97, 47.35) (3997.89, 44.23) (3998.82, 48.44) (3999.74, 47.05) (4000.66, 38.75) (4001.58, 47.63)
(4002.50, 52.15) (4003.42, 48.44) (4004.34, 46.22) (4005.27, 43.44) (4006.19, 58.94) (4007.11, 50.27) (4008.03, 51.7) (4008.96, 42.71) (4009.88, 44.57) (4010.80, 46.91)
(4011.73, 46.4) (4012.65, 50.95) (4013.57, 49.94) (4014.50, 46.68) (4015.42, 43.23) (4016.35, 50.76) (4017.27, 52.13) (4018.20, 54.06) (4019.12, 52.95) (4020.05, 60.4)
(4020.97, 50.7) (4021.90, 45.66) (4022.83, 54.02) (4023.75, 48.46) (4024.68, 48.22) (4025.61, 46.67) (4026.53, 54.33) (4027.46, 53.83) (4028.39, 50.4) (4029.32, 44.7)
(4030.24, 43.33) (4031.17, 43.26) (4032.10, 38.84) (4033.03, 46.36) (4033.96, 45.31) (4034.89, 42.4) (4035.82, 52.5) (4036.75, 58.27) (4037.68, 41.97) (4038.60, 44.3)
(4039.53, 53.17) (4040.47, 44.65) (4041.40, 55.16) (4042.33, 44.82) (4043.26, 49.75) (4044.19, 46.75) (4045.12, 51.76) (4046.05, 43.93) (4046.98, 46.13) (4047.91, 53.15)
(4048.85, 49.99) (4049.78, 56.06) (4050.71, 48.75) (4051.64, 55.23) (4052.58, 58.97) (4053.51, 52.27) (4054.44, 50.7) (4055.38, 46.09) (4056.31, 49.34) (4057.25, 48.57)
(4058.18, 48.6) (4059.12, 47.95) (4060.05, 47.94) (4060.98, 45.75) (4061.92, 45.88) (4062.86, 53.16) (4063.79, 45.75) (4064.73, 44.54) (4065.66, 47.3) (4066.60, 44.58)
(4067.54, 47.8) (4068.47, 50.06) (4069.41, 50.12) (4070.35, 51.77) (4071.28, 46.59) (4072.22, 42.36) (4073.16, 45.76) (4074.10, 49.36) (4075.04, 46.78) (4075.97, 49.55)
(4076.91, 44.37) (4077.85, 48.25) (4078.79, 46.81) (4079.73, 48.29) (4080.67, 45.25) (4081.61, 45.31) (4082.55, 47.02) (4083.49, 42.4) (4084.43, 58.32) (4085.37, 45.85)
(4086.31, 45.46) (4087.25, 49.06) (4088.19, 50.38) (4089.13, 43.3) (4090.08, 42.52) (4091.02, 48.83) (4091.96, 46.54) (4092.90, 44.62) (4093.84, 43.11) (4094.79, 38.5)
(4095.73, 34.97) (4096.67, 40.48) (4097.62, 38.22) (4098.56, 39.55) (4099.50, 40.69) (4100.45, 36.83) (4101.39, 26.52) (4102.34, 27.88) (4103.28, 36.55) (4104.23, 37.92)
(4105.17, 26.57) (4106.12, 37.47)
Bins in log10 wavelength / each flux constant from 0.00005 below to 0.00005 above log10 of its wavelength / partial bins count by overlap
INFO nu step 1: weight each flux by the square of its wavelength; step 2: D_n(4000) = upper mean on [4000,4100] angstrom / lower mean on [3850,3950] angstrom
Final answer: 1.37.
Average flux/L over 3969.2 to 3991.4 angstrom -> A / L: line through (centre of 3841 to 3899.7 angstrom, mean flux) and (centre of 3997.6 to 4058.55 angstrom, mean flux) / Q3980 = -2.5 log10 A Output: 0.18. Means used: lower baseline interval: 36.4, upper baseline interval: 48.9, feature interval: 38.5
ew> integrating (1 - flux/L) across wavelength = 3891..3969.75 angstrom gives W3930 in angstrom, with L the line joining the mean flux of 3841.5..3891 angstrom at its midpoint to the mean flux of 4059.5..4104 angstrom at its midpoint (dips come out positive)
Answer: 4.2 angstrom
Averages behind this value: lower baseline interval 36.8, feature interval 37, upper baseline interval 44.7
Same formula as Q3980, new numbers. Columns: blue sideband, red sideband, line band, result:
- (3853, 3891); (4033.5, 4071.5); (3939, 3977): 0.19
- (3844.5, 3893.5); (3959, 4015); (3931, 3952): 0.08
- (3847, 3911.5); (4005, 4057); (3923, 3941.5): 0.27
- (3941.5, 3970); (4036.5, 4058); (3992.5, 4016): -0.10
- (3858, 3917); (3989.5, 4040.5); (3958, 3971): 0.46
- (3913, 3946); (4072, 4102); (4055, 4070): -0.12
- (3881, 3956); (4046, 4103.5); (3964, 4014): 0.00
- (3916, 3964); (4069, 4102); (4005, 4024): -0.20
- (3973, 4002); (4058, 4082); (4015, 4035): -0.08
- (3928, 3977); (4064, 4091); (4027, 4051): -0.12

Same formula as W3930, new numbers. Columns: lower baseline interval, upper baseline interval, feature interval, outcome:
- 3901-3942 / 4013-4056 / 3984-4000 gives -1.3 angstrom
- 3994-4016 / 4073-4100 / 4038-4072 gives -2.1 angstrom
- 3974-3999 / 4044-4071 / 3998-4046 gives -1.8 angstrom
